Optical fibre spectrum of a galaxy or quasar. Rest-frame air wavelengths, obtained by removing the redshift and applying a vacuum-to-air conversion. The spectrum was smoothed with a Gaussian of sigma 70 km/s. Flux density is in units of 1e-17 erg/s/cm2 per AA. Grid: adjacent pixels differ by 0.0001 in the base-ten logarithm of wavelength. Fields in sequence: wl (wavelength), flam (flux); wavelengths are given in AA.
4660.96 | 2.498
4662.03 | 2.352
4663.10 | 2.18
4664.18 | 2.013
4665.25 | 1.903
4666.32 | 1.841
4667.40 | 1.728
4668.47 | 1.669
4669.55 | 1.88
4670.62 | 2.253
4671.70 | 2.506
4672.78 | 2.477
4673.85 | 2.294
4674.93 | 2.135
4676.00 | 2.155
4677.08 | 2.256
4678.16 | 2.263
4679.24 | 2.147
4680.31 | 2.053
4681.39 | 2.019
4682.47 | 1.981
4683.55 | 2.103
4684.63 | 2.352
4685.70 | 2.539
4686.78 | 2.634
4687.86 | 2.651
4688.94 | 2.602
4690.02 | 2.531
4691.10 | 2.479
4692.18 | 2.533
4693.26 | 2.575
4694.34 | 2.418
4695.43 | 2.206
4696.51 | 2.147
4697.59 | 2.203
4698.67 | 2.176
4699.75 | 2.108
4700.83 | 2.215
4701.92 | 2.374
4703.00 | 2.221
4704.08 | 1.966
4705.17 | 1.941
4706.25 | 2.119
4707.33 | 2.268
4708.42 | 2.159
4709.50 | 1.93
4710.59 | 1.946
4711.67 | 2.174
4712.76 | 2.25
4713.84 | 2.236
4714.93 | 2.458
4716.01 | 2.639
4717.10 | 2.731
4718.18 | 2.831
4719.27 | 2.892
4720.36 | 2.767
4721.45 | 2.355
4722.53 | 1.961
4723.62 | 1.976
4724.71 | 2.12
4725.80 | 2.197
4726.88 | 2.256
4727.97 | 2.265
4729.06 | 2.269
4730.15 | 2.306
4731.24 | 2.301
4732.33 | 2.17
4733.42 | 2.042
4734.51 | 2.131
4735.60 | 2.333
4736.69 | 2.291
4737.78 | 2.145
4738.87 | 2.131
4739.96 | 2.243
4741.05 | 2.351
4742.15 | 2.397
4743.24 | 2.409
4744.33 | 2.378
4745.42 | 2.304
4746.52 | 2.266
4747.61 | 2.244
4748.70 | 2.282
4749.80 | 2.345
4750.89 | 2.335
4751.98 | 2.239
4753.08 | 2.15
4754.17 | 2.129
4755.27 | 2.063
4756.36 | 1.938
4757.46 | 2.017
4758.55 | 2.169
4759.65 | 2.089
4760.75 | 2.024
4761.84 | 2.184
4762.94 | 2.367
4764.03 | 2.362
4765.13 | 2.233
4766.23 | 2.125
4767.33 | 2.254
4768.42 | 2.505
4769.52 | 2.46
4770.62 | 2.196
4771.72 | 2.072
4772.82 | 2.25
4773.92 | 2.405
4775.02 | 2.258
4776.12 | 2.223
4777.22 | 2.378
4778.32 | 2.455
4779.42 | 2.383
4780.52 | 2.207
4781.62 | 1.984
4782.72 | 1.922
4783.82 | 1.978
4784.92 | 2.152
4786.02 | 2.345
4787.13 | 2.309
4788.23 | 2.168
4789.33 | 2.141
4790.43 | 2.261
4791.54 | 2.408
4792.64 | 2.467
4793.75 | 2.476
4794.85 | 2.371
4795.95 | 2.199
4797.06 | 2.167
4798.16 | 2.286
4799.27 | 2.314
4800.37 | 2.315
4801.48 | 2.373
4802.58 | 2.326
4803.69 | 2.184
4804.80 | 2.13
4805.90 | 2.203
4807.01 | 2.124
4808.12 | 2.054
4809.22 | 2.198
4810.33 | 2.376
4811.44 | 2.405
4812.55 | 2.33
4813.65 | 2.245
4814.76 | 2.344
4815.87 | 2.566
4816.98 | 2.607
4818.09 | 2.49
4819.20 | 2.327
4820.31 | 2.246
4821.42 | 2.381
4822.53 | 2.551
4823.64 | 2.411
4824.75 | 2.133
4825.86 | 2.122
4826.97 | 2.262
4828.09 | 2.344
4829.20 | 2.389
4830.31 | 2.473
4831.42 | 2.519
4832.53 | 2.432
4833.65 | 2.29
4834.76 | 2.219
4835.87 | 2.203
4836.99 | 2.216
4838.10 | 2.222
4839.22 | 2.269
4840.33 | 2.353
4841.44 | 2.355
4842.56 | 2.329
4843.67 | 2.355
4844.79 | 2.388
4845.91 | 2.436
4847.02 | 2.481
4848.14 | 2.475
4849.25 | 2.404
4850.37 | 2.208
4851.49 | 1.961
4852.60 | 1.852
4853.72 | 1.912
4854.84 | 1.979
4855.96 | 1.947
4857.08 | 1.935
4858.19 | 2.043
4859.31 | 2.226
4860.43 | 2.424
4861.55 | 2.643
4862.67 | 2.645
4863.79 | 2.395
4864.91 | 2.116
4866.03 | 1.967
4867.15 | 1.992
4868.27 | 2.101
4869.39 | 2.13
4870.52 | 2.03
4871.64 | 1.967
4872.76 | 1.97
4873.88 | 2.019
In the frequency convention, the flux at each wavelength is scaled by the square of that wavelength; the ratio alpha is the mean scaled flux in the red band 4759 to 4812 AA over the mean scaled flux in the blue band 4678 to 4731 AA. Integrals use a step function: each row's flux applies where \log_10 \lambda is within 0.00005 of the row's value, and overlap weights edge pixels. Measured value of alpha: 1.0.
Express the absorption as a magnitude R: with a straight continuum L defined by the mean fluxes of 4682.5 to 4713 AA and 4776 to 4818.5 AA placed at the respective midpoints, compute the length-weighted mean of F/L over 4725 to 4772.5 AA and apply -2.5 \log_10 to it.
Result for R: 0.02 mag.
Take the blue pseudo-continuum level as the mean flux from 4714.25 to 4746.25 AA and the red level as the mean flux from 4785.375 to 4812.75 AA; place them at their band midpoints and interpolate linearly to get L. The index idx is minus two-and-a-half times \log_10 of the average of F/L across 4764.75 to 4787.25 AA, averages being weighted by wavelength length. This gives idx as 0.03 mag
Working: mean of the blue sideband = 2.33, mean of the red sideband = 2.28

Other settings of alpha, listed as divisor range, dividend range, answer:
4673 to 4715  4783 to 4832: 1.07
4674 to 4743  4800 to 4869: 1.05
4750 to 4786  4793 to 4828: 1.06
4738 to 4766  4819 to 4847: 1.08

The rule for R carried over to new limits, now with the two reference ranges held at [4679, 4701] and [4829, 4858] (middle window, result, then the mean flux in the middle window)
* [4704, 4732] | 0.011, 2.29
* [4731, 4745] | 0.021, 2.26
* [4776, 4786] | 0.041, 2.2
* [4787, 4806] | -0.006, 2.29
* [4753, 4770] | 0.047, 2.19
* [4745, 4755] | 0.022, 2.25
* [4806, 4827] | -0.029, 2.32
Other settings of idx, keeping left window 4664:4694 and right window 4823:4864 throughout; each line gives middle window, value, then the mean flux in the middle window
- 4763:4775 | -0.01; 2.29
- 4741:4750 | -0.03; 2.33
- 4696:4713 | 0.05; 2.14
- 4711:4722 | -0.13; 2.53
